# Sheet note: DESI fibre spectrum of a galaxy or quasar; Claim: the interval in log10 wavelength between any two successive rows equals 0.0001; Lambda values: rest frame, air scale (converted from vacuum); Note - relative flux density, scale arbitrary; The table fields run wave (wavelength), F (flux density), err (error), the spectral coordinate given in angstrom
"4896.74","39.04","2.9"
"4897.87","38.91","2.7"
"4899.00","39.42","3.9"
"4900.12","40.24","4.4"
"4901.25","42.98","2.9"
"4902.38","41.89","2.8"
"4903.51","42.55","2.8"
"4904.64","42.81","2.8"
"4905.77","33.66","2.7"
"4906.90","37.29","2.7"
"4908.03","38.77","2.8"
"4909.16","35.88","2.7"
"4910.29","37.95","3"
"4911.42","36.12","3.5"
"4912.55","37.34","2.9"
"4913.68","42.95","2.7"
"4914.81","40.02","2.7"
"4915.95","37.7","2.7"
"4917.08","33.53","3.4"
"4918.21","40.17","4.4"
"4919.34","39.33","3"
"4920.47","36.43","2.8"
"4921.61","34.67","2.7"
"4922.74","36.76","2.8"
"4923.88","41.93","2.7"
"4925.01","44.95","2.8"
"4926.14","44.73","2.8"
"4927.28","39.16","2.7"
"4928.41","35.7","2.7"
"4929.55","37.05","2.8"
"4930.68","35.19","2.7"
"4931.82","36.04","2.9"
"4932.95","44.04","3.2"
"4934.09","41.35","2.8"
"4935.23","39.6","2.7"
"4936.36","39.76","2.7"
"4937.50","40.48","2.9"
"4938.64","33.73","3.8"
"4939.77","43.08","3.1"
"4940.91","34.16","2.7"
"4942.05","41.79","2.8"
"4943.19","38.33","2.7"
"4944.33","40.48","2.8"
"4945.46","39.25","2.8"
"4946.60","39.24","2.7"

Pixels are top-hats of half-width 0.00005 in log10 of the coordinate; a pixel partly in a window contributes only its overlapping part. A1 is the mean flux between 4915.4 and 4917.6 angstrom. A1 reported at 35.7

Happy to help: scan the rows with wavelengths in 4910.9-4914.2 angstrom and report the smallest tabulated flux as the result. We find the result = 36.12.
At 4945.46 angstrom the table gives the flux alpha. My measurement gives 39.25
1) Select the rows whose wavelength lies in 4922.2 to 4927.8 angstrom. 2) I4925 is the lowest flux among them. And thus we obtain 36.76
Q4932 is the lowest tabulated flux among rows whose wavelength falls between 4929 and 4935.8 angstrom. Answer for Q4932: 35.19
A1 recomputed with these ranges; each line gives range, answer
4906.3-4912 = 37.2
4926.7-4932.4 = 36.7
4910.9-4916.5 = 38.8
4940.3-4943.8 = 38.1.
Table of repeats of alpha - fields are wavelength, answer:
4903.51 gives 42.55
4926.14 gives 44.73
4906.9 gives 37.29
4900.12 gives 40.24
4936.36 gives 39.76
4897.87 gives 38.91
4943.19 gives 38.33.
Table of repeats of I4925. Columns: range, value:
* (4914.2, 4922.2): 33.53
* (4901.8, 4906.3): 33.66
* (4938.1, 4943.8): 33.73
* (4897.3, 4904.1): 38.91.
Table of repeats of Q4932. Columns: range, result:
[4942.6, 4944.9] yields 38.33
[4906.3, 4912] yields 35.88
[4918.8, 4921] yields 36.43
